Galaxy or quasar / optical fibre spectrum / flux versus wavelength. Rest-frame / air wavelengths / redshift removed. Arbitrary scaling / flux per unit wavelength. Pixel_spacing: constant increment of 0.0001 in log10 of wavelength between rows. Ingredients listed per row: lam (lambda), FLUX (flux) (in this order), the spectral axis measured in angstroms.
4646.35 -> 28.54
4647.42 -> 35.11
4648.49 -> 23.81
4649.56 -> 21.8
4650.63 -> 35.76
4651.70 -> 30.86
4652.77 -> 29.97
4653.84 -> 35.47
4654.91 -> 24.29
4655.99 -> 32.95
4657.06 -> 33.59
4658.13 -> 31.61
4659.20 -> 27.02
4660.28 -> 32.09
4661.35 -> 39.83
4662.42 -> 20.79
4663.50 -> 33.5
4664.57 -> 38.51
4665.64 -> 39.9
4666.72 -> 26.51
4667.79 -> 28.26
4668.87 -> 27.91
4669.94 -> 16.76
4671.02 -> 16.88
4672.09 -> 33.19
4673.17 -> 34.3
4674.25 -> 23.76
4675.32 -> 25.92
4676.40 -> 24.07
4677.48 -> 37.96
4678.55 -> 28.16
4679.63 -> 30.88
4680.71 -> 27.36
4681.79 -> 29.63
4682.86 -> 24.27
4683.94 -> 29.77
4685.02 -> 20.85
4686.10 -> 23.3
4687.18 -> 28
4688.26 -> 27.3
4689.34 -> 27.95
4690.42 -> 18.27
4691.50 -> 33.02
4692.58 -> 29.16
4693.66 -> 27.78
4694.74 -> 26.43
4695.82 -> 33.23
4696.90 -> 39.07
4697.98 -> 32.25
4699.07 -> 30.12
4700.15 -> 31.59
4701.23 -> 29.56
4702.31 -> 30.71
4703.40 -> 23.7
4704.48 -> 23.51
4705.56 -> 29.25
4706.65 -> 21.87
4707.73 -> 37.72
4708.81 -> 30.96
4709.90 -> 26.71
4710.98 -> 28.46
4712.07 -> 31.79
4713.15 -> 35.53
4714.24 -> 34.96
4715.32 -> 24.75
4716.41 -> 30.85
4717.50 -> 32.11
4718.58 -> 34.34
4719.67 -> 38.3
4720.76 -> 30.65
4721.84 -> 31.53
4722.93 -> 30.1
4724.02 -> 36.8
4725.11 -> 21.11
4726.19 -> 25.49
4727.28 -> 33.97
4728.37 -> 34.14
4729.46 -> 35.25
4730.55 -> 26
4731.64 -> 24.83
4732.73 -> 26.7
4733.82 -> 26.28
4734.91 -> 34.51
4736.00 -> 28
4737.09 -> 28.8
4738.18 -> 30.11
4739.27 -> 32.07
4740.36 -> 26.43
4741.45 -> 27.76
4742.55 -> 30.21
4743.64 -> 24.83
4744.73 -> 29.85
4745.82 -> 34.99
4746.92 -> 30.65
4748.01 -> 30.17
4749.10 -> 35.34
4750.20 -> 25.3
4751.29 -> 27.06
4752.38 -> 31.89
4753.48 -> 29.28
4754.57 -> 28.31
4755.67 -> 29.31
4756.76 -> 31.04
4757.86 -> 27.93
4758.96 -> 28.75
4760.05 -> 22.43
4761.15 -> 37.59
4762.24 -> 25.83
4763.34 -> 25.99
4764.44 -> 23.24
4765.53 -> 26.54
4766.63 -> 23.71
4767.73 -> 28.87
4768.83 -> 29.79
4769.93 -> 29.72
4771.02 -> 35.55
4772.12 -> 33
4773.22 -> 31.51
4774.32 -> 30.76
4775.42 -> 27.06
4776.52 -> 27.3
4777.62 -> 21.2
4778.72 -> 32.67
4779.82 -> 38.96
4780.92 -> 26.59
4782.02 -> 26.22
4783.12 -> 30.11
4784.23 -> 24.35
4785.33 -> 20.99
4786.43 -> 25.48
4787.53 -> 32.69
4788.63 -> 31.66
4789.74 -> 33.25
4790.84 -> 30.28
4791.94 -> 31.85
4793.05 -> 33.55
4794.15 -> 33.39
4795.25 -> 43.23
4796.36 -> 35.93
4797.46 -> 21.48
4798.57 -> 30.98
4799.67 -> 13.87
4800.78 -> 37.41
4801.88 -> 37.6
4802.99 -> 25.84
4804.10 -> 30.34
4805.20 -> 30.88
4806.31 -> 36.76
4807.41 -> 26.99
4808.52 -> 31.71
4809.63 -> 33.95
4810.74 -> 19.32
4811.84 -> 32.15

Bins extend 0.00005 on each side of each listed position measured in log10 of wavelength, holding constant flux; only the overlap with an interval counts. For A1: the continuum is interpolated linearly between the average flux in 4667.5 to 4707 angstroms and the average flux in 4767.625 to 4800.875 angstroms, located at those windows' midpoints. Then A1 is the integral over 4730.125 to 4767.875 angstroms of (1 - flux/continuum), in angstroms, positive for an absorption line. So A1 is 0.7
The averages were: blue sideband 27.8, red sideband 29.9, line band 28.6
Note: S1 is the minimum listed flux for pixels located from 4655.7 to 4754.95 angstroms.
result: 16.76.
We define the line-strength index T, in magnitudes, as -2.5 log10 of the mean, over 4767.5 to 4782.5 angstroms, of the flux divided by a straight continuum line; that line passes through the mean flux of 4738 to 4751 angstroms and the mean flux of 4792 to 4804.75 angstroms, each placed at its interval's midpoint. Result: 0.02 mag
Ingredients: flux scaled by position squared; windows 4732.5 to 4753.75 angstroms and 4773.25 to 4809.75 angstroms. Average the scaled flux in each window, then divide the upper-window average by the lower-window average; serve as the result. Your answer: 1.04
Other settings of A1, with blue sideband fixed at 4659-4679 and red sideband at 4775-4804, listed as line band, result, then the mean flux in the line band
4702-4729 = -0.8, 30.4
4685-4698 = 0.5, 28.3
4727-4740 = -0.2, 29.9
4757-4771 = 0.8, 27.9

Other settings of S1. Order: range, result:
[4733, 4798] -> 20.99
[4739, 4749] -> 24.83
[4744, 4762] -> 22.43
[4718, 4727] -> 21.11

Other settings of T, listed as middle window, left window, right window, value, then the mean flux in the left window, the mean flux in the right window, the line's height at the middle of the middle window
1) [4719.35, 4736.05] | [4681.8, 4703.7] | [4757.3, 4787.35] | -0.07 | 28.4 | 28.3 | 28.3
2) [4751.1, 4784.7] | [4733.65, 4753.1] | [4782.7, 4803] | 0.04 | 29.7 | 30.3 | 30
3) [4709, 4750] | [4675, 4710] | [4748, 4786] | -0.06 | 28.5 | 28.7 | 28.6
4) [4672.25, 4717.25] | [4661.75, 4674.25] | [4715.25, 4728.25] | 0.04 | 28.7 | 31.2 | 29.9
